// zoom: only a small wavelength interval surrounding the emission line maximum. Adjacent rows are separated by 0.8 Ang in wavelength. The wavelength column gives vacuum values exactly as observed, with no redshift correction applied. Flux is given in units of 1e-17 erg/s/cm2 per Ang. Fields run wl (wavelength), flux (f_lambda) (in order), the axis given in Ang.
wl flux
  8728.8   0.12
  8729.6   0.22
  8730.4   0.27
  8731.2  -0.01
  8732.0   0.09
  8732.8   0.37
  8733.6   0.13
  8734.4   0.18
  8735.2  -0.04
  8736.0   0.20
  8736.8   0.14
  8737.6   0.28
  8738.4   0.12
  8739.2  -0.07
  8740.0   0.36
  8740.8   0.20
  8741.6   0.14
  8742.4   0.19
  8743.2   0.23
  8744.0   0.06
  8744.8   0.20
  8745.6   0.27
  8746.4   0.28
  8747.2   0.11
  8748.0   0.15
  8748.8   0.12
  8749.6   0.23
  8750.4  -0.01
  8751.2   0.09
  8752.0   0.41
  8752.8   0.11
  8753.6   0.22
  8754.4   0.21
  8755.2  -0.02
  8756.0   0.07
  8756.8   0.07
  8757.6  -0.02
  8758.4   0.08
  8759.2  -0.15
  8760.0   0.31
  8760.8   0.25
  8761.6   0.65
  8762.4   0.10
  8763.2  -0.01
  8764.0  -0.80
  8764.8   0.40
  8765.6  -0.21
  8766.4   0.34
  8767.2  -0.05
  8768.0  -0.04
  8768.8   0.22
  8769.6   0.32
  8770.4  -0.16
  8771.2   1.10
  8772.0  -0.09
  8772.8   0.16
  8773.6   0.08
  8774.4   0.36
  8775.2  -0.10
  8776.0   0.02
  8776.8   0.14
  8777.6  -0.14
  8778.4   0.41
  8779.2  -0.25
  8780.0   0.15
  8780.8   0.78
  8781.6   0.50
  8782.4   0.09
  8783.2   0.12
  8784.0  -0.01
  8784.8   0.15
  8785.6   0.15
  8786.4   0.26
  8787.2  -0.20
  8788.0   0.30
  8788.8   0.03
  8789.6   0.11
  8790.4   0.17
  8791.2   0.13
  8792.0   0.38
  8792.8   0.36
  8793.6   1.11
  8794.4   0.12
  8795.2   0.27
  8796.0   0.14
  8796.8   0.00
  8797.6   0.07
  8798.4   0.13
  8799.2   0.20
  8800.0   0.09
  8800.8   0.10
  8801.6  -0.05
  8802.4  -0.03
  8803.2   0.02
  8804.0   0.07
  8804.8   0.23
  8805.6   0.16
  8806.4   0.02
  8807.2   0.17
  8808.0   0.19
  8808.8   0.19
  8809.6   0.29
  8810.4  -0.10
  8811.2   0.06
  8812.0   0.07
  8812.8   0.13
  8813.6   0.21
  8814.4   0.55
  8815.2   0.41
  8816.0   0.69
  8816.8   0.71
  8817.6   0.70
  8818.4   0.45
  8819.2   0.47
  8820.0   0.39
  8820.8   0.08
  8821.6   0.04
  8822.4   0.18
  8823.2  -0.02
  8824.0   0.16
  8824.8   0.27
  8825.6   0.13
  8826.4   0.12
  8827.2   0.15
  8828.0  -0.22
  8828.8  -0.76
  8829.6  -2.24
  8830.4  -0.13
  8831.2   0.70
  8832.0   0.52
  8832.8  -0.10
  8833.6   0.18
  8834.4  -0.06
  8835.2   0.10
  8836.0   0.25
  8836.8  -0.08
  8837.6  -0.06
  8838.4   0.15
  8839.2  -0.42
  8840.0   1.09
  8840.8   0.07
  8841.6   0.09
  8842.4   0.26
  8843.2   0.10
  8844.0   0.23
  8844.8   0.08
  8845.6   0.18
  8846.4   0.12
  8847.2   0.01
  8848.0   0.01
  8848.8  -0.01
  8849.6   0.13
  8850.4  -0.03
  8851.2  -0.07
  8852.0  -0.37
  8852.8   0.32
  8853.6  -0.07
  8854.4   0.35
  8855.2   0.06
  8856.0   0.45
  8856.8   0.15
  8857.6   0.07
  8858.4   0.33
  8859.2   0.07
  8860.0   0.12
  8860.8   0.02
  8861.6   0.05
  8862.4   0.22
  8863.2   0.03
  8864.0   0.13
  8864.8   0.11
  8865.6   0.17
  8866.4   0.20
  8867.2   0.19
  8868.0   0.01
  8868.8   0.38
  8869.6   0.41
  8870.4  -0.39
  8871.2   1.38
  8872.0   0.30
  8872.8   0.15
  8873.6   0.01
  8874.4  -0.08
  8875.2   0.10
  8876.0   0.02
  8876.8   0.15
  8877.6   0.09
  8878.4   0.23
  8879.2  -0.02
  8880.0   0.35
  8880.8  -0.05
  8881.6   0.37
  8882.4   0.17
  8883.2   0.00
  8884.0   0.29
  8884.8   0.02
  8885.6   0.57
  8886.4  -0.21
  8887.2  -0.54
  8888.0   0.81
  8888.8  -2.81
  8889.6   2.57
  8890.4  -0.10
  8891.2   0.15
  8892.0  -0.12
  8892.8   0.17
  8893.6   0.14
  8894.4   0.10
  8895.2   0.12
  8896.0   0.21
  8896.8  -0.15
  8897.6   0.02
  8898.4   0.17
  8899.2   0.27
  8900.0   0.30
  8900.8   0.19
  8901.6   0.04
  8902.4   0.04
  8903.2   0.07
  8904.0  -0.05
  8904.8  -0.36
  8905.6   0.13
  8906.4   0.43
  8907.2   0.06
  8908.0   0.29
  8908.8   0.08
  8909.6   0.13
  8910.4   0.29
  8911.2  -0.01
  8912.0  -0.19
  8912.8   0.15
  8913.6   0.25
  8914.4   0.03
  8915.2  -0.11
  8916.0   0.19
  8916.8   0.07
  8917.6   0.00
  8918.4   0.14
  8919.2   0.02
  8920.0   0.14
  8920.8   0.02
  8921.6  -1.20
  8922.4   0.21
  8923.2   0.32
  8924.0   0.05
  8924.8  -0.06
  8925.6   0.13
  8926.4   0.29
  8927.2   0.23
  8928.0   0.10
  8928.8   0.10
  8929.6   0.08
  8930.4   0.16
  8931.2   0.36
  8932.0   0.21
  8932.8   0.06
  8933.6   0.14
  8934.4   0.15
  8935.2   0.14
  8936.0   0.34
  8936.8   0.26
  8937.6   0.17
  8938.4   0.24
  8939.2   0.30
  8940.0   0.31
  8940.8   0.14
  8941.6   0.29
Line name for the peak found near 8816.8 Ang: H-beta 4861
